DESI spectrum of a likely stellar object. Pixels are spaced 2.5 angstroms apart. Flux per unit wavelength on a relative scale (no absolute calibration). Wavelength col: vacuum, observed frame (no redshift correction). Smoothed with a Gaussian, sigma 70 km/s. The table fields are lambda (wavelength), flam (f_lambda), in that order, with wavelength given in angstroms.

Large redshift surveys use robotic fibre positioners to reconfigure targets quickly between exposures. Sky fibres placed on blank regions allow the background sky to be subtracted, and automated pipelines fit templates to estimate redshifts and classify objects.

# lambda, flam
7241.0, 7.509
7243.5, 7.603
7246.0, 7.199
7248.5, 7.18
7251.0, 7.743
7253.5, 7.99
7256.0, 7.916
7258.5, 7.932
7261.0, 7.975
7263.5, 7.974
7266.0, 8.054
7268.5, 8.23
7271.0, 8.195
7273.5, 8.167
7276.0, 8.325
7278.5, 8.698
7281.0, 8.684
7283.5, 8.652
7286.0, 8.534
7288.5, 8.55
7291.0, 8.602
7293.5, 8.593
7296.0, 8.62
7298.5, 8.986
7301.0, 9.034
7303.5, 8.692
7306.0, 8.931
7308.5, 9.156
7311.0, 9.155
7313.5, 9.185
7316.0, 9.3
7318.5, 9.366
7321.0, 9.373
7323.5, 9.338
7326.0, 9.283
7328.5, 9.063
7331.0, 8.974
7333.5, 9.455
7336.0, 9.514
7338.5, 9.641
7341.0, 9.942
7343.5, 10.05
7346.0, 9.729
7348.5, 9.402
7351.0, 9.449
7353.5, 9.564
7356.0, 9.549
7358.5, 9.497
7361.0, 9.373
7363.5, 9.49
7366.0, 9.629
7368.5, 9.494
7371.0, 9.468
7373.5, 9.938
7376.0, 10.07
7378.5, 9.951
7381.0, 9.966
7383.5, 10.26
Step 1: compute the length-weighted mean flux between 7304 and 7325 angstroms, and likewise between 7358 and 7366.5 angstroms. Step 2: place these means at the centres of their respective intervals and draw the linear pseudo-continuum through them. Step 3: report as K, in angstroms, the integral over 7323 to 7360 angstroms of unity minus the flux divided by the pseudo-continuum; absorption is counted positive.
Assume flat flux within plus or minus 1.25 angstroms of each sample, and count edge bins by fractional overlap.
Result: -0.5 angstroms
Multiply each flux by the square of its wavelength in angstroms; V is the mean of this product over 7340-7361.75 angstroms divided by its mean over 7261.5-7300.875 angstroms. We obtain 1.16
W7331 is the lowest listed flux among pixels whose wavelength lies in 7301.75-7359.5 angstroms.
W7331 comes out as 8.692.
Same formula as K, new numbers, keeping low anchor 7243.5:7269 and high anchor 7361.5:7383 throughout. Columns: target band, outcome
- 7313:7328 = -0.7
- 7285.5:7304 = -0.6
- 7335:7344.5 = -0.6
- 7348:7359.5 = -0.1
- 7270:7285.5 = -0.6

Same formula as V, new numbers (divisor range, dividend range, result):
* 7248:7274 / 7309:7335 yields 1.18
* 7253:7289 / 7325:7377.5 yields 1.18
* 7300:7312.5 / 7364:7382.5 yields 1.11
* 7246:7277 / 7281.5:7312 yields 1.12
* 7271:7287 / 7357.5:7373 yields 1.15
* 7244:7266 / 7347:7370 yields 1.26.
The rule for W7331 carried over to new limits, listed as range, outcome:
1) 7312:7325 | 9.185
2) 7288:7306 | 8.55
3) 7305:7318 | 8.931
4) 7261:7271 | 7.974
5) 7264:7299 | 8.054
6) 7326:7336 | 8.974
